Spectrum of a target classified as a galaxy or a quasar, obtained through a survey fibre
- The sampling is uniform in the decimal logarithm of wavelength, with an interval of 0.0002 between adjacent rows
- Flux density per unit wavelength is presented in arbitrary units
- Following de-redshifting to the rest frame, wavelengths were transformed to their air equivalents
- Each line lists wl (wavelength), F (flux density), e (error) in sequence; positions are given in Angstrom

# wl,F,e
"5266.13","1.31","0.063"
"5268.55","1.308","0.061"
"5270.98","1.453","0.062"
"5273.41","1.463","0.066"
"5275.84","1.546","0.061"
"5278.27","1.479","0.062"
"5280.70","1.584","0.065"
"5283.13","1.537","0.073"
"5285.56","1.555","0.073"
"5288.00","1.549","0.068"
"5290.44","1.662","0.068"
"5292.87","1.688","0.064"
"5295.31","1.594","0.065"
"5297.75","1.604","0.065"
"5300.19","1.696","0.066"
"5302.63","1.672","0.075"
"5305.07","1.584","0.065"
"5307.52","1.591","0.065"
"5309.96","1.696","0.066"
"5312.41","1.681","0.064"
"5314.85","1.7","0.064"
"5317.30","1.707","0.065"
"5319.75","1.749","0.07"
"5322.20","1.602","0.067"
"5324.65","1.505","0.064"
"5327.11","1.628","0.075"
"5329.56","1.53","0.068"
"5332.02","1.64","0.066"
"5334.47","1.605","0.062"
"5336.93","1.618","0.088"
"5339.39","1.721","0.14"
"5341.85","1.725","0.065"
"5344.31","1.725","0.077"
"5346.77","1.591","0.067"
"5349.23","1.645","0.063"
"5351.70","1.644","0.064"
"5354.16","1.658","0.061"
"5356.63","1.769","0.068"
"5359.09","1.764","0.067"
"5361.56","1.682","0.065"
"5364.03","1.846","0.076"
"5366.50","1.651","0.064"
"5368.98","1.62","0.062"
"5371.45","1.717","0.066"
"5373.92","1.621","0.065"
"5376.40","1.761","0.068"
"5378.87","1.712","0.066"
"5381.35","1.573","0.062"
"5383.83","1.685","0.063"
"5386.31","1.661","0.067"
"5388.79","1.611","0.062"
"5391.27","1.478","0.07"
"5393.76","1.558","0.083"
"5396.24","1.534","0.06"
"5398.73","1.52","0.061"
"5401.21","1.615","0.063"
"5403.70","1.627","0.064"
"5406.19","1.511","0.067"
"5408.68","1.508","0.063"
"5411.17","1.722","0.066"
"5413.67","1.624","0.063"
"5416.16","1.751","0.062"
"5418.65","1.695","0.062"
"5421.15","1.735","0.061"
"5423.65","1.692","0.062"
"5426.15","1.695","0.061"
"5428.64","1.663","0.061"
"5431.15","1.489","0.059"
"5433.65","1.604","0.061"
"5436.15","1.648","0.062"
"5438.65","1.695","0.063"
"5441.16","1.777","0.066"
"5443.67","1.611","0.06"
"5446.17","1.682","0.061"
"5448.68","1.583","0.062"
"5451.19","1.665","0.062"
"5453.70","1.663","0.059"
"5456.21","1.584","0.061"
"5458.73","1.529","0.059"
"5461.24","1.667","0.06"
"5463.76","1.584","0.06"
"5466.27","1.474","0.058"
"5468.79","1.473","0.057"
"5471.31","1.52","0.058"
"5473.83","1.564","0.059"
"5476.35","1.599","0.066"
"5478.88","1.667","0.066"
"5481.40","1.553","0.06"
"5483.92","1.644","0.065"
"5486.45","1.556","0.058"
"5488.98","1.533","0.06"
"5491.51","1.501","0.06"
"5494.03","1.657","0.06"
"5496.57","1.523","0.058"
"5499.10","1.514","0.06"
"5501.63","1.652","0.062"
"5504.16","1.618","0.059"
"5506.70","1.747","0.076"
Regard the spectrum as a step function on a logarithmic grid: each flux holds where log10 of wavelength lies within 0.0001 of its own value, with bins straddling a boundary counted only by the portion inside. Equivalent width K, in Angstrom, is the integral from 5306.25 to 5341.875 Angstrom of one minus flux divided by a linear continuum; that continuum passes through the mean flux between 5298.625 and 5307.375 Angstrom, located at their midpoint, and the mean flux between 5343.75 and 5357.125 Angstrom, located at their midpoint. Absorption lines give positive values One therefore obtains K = 0.2 Angstrom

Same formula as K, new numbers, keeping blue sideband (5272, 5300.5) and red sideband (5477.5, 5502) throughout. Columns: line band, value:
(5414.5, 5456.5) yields -2.3 Angstrom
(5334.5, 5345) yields -0.7 Angstrom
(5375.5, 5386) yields -0.7 Angstrom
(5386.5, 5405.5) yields 0.1 Angstrom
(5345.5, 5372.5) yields -1.9 Angstrom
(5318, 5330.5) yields -0.3 Angstrom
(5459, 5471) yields 0.2 Angstrom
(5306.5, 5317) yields -0.6 Angstrom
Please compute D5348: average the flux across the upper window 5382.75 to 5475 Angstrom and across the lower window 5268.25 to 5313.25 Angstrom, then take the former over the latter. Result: 1.02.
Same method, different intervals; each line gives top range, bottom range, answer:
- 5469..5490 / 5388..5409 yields 1.01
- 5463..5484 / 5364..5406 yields 0.96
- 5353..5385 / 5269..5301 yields 1.09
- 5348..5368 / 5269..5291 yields 1.12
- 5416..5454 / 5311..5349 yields 1.01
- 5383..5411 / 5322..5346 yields 0.97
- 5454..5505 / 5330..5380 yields 0.93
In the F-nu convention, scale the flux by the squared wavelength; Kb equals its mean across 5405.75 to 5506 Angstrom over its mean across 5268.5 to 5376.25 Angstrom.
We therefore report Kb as 1.0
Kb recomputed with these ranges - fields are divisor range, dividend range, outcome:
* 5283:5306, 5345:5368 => 1.07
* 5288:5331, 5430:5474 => 1.03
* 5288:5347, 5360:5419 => 1.02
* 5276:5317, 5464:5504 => 1.04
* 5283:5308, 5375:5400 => 1.03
